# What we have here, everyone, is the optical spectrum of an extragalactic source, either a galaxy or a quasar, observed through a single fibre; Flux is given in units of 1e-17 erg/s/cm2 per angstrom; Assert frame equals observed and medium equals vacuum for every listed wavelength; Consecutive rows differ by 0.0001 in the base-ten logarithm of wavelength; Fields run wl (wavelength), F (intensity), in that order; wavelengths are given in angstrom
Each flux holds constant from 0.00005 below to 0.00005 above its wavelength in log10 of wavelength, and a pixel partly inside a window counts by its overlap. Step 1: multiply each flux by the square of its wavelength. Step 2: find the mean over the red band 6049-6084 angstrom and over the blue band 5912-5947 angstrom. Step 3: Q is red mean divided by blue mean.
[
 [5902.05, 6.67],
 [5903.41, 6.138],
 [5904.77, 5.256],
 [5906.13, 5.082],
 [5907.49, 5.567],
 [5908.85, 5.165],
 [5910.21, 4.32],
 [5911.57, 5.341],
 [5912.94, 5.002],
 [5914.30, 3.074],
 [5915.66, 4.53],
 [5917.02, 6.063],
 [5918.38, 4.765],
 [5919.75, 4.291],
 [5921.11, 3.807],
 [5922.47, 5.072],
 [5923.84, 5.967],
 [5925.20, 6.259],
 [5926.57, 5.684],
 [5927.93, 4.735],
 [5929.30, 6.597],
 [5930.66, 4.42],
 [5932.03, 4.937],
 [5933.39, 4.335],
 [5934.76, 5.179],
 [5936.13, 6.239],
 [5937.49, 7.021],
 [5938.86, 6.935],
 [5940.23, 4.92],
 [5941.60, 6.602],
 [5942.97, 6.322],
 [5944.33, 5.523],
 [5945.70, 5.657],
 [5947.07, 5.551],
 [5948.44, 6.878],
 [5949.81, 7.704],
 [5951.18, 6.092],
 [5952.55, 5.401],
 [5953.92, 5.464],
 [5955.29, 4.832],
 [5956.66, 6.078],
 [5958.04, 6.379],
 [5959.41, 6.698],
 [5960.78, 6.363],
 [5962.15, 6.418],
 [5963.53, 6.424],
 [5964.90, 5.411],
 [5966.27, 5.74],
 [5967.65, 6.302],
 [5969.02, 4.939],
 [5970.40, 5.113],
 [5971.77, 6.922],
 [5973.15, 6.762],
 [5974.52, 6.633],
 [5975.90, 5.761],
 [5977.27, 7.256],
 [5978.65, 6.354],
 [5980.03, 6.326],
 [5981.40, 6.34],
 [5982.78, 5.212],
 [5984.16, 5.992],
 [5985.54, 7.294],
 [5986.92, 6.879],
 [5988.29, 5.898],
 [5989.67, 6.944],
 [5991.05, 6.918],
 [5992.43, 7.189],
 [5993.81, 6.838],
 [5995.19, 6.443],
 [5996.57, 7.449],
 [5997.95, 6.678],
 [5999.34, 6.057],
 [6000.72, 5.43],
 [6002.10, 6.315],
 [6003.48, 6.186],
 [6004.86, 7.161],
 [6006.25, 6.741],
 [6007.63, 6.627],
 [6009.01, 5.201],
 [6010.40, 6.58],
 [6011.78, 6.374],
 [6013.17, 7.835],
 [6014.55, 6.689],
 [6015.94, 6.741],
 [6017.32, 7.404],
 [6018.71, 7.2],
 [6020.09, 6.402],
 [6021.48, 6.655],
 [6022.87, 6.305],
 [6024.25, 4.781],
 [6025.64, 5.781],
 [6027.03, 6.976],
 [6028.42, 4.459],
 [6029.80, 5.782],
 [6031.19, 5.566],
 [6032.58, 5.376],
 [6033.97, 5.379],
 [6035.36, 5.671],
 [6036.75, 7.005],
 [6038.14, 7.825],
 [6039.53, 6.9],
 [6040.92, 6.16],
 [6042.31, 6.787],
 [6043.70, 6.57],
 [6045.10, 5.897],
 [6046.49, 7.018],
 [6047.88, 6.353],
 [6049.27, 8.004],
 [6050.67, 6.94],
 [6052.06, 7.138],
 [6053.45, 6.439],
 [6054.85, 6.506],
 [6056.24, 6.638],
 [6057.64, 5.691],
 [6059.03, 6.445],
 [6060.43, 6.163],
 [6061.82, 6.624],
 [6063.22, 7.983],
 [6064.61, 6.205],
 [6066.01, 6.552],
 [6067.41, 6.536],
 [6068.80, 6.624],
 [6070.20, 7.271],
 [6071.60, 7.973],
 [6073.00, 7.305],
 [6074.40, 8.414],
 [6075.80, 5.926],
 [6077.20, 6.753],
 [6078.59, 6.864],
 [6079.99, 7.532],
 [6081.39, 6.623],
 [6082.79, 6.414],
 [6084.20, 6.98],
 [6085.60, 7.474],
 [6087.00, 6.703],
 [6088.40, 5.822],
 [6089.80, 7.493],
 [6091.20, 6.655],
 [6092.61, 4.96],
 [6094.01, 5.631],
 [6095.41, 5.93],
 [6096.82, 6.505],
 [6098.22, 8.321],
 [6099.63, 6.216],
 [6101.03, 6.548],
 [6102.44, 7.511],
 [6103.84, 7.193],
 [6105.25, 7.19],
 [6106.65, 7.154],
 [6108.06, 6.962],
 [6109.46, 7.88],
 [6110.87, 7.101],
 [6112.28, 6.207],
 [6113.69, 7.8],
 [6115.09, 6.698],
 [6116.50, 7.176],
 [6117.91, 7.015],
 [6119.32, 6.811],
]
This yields 1.3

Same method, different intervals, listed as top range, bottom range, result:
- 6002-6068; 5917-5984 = 1.14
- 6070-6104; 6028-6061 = 1.09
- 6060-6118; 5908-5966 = 1.30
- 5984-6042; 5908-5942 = 1.26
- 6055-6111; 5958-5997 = 1.11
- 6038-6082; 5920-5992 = 1.18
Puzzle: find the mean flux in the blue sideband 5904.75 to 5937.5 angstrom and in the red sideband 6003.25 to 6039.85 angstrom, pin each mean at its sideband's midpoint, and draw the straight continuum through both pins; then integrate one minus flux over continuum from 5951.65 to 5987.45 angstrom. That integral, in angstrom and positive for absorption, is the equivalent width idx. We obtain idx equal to -2.6 angstrom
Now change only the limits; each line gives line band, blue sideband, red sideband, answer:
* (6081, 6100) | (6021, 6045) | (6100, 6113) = 0.8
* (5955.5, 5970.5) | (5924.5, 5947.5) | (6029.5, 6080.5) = -0.2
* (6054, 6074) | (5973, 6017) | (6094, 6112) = 0.1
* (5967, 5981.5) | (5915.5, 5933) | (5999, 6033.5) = -1.2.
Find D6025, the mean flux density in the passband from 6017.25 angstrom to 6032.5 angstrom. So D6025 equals 6.04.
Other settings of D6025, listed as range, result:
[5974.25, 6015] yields 6.52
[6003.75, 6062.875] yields 6.45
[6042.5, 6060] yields 6.63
